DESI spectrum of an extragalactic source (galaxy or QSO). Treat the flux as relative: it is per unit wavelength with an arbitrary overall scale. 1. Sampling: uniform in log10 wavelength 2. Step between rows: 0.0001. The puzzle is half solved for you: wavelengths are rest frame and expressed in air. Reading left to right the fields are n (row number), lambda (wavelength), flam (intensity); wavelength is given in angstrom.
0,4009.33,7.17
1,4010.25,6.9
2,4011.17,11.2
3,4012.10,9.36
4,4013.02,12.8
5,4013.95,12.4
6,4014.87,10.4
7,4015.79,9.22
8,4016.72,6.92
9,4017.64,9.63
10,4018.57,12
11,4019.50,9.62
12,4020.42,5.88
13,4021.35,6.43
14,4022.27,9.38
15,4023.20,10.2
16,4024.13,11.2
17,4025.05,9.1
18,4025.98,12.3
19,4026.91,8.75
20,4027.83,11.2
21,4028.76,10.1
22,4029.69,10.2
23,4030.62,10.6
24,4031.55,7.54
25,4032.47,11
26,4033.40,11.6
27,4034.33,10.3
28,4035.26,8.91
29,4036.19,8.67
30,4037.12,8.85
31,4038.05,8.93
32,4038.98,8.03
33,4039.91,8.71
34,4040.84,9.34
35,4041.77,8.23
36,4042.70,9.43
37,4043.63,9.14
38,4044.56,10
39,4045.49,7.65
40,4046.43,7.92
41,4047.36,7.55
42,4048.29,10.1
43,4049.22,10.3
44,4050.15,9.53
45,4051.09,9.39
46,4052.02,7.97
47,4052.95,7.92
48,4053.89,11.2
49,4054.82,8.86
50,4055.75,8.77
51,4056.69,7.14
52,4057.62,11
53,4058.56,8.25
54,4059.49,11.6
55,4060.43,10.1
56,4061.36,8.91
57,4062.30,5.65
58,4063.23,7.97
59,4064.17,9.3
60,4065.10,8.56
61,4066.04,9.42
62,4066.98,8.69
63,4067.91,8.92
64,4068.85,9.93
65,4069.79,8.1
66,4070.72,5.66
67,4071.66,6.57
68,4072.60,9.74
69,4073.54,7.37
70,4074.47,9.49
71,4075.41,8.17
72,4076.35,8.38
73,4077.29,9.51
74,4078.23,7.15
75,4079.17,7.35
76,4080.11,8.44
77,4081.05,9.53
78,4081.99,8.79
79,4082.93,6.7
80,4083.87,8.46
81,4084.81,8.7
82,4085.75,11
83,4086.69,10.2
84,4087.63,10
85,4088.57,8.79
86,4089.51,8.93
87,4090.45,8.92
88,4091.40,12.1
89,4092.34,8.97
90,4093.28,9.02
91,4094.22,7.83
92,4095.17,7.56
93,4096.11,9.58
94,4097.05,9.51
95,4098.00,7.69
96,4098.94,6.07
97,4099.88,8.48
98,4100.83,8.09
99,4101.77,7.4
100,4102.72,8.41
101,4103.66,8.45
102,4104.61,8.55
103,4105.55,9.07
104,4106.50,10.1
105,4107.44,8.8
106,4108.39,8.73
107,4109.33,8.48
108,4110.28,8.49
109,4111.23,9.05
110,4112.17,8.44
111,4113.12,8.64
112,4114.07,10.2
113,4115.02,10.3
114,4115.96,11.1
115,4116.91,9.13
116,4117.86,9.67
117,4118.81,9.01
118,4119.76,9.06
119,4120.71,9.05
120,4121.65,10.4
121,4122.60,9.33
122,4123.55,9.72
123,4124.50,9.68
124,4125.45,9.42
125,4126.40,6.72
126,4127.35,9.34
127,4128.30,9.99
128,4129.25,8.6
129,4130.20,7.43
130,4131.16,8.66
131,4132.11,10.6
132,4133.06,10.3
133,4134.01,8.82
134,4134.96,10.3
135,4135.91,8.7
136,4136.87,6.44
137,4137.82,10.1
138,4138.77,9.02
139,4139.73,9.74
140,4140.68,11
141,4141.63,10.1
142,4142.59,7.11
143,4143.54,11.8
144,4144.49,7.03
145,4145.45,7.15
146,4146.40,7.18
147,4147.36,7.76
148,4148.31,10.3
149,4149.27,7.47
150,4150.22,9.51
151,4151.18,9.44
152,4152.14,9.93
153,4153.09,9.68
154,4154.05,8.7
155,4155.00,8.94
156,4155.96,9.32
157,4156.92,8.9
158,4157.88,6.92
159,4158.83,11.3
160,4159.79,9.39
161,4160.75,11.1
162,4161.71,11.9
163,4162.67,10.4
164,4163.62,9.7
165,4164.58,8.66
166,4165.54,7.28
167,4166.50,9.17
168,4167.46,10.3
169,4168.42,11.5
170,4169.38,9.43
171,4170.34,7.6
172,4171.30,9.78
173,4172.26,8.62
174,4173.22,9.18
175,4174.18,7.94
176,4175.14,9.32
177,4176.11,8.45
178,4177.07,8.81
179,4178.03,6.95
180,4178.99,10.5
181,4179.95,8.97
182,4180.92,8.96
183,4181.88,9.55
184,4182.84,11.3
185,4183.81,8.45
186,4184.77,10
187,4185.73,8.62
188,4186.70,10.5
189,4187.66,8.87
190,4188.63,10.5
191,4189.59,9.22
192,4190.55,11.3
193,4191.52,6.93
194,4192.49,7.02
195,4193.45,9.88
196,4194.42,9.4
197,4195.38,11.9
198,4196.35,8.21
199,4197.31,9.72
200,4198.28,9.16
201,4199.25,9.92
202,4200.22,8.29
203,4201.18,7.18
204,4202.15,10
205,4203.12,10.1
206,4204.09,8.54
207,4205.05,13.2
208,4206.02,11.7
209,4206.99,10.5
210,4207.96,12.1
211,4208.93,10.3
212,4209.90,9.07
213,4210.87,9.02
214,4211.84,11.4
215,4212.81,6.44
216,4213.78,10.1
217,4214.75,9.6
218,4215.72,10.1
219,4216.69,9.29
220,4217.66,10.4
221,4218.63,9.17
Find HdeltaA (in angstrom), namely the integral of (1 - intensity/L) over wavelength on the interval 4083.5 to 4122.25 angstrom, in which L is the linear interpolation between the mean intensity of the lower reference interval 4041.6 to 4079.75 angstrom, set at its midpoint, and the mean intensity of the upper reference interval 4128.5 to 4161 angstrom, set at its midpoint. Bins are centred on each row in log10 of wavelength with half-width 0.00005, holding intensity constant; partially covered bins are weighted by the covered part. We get -0.6 angstrom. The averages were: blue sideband 8.71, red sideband 9.07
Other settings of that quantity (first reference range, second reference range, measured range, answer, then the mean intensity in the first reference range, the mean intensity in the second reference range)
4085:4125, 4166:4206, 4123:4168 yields 0.3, 9.09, 9.37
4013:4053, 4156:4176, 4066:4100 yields 2.8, 9.42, 9.4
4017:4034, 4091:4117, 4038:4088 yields 3.1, 9.79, 8.86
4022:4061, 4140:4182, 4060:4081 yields 2.3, 9.45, 9.16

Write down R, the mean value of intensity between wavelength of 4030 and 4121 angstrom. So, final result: 8.9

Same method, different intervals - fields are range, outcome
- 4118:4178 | 9.16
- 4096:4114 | 8.54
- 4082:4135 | 9.03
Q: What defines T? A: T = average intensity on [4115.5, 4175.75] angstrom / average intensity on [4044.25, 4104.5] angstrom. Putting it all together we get 1.06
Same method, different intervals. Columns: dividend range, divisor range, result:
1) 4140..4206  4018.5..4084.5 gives 1.04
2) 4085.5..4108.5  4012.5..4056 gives 0.94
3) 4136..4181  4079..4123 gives 1.02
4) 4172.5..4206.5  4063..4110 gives 1.09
